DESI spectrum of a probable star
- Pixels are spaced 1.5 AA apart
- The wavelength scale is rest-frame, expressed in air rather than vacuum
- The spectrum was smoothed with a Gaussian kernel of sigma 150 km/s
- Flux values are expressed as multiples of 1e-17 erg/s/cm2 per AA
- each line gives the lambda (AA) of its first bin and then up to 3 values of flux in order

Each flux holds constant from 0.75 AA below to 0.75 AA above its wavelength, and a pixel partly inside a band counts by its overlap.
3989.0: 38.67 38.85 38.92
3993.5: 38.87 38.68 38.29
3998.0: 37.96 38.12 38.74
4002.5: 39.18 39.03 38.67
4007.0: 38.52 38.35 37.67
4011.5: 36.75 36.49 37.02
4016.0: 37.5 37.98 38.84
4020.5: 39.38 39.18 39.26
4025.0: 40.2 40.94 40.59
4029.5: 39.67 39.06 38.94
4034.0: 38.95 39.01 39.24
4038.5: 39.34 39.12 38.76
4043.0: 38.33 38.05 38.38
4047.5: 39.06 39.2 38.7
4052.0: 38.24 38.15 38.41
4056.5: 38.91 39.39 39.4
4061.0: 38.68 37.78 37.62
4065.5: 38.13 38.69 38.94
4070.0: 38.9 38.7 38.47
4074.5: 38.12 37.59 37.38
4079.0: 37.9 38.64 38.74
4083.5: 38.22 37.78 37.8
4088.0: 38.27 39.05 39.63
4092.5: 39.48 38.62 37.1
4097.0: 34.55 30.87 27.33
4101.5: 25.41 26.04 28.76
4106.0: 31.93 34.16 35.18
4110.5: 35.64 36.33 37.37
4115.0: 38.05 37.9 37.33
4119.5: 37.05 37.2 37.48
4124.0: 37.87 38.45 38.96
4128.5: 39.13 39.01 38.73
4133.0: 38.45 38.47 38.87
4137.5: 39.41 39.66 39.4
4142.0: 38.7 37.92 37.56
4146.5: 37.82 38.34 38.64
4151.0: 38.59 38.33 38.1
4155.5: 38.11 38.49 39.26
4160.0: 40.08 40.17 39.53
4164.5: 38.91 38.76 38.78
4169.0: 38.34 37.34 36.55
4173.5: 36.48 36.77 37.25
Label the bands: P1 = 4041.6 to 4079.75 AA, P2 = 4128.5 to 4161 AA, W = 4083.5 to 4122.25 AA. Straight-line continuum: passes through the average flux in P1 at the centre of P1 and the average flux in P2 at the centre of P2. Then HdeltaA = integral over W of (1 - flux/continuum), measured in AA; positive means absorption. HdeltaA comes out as 3.3 AA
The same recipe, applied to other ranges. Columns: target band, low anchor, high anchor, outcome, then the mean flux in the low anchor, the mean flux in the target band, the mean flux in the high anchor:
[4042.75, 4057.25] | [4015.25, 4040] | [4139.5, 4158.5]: 0.2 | 39.3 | 38.6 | 38.4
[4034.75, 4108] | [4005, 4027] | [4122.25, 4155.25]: 2.6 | 38.4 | 37.1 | 38.6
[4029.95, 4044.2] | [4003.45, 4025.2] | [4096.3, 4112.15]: -1.0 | 38.3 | 39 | 31.3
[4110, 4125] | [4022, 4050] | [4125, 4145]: 0.6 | 39.2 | 37.3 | 38.8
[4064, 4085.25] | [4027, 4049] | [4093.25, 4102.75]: -2.2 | 39.1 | 38.3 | 32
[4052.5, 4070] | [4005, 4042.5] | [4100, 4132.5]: -0.5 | 38.8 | 38.6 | 35.4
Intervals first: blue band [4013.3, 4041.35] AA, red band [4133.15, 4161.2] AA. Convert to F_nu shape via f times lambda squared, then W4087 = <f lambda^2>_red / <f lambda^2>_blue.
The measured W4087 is 1.05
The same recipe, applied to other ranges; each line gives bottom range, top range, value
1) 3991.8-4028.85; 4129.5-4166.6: 1.07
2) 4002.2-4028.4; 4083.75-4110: 0.93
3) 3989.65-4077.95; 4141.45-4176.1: 1.05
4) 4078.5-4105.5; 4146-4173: 1.13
